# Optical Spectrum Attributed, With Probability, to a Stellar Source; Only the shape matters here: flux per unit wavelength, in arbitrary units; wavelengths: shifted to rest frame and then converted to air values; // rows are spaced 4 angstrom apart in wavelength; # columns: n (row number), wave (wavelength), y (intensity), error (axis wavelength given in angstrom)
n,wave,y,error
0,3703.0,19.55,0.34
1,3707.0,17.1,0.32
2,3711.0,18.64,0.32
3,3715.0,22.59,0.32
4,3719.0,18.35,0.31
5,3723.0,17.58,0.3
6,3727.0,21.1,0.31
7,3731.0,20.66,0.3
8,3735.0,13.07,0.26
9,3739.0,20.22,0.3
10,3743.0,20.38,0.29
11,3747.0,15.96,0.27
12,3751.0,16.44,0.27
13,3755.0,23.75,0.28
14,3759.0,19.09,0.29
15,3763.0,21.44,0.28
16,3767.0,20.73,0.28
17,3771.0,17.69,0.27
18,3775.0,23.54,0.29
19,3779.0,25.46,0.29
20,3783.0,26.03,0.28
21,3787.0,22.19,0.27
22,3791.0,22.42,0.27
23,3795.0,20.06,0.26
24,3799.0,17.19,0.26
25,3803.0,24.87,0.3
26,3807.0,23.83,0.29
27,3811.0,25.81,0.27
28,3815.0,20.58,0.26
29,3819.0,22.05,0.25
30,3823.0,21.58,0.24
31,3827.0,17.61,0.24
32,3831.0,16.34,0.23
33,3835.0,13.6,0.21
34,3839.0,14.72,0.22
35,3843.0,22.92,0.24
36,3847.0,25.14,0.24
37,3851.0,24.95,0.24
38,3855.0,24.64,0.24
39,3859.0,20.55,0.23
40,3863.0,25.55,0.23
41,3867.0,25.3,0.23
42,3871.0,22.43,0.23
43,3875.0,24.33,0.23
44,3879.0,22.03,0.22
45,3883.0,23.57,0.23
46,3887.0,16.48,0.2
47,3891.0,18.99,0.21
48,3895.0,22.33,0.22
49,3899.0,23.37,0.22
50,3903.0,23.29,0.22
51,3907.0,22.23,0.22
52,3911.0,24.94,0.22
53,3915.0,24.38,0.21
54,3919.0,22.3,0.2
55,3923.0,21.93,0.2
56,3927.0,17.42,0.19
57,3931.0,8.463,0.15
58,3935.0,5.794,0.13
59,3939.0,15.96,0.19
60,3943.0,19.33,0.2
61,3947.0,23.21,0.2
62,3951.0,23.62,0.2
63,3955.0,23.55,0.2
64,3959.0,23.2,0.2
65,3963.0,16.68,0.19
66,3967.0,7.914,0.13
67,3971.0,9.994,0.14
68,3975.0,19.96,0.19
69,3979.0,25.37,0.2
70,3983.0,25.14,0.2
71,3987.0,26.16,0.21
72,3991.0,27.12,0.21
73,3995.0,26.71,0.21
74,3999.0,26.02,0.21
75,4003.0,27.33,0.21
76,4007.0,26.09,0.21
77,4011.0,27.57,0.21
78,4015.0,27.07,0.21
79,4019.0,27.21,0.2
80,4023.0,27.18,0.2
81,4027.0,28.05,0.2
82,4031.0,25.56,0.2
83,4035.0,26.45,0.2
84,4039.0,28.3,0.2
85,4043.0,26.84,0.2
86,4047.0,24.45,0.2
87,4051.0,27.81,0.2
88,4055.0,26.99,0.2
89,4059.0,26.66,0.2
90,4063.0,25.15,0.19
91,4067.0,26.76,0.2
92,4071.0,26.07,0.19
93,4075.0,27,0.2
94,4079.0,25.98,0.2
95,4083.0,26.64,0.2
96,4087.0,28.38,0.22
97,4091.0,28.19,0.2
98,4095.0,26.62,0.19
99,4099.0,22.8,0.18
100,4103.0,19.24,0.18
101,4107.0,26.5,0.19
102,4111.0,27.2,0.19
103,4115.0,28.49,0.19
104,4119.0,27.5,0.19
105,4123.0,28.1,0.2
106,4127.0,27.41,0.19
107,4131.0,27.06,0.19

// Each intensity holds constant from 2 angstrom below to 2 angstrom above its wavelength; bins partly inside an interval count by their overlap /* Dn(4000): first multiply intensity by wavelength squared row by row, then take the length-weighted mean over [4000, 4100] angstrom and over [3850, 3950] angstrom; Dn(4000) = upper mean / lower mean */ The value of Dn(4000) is 1.4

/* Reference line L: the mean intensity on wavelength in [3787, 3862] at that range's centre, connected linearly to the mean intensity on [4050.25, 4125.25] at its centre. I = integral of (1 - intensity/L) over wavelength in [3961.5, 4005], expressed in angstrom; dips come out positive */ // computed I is 4.7 angstrom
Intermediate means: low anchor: 21.1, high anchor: 26.4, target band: 21.7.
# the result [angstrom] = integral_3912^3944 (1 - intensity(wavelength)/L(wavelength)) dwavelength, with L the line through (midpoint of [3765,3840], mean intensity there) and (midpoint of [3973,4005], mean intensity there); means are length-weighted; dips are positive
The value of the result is 9.1 angstrom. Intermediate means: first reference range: 20.9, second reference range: 25.5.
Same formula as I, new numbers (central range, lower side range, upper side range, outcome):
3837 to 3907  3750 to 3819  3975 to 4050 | 3.72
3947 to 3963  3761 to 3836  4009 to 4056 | 1.60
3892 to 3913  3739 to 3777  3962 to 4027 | -0.82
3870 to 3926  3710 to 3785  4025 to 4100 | 2.42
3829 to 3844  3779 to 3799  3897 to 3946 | 3.35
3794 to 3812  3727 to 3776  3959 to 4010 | -2.03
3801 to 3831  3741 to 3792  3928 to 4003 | -1.60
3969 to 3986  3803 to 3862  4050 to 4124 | 2.62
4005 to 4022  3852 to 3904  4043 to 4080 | -1.09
